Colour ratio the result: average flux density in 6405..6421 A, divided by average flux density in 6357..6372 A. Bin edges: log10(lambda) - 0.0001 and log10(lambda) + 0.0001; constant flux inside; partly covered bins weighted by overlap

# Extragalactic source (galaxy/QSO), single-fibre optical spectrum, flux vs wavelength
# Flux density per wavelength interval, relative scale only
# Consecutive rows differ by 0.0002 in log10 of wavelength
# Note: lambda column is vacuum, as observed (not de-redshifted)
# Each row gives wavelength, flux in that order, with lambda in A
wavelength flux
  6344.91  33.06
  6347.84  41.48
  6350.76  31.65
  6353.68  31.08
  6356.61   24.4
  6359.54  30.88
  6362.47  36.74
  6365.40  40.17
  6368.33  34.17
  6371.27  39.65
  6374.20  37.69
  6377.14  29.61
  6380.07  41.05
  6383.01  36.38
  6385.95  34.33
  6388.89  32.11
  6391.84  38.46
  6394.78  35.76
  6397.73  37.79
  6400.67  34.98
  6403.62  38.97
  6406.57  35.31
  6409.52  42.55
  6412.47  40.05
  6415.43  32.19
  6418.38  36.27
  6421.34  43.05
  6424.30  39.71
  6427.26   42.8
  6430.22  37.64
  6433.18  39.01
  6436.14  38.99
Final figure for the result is 1.1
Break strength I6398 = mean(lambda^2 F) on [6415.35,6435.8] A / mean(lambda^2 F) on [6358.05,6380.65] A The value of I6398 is 1.10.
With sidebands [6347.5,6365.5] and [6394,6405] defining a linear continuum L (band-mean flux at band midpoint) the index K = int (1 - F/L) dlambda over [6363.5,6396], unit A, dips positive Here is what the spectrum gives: -1.23 A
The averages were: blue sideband 32.8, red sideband 36.9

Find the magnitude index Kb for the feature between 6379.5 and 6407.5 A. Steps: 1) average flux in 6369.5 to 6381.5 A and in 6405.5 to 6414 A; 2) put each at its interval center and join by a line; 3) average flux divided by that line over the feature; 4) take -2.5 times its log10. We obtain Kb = 0.05 mag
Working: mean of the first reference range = 36.9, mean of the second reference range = 39.4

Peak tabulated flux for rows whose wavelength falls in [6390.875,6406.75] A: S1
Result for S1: 38.97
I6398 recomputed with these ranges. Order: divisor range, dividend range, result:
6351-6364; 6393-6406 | 1.21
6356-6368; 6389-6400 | 1.09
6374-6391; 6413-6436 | 1.12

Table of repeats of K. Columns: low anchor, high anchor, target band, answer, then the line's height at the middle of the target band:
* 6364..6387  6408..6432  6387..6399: 0.6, 37.7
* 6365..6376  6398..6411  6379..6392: 0.5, 37.7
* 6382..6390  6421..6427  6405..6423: 0.5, 39.5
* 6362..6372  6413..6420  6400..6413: -1.0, 35.7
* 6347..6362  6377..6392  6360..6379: -1.4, 33.7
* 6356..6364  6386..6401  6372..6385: -1.0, 33.8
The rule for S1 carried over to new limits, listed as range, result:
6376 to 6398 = 41.05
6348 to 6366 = 40.17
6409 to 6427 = 43.05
